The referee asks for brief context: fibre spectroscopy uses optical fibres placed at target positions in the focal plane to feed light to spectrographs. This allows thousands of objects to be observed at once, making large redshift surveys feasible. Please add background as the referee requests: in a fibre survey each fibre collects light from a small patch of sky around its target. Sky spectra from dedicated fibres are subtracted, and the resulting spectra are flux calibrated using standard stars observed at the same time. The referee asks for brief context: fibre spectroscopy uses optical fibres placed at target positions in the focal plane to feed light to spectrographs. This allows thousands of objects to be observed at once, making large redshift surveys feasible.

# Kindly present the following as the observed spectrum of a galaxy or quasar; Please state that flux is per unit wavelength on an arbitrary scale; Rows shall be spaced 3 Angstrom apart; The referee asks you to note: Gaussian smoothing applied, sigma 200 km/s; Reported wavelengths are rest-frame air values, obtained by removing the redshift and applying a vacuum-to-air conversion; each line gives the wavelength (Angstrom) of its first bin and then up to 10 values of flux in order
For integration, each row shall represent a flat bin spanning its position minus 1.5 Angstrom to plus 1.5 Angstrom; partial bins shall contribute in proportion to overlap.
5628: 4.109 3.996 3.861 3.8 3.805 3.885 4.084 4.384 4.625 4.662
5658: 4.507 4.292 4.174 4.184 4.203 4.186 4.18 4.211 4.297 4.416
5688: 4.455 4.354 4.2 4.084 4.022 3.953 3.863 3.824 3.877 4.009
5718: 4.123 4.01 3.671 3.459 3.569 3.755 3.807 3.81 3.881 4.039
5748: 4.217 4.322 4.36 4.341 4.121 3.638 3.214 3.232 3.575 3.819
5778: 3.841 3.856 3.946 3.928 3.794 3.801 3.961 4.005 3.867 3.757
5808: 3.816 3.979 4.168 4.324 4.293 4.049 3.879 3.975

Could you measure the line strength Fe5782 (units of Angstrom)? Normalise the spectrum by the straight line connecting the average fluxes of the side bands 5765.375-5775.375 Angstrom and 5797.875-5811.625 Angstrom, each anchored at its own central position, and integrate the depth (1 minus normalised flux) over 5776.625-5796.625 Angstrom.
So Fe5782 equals -1.2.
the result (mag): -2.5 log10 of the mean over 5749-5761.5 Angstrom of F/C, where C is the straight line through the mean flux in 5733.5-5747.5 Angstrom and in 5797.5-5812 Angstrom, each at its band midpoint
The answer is -0.10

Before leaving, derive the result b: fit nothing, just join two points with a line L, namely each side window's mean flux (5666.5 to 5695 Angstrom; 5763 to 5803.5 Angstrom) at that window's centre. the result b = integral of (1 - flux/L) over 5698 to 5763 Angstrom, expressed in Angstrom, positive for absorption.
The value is 1.1 Angstrom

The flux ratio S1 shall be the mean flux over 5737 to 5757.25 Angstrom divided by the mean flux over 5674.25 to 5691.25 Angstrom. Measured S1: 1.0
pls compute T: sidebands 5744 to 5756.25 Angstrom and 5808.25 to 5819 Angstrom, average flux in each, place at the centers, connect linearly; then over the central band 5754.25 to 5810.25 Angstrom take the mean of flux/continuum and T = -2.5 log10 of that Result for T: 0.099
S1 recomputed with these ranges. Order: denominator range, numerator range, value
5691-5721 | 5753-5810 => 0.95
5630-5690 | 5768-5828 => 0.93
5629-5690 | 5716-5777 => 0.91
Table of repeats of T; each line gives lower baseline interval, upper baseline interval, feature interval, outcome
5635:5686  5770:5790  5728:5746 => 0.05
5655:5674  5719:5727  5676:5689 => -0.05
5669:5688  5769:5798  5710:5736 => 0.07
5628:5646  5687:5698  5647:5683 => -0.06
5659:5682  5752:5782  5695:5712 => 0.03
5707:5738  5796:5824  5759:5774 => 0.11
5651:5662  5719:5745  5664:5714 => 0.01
